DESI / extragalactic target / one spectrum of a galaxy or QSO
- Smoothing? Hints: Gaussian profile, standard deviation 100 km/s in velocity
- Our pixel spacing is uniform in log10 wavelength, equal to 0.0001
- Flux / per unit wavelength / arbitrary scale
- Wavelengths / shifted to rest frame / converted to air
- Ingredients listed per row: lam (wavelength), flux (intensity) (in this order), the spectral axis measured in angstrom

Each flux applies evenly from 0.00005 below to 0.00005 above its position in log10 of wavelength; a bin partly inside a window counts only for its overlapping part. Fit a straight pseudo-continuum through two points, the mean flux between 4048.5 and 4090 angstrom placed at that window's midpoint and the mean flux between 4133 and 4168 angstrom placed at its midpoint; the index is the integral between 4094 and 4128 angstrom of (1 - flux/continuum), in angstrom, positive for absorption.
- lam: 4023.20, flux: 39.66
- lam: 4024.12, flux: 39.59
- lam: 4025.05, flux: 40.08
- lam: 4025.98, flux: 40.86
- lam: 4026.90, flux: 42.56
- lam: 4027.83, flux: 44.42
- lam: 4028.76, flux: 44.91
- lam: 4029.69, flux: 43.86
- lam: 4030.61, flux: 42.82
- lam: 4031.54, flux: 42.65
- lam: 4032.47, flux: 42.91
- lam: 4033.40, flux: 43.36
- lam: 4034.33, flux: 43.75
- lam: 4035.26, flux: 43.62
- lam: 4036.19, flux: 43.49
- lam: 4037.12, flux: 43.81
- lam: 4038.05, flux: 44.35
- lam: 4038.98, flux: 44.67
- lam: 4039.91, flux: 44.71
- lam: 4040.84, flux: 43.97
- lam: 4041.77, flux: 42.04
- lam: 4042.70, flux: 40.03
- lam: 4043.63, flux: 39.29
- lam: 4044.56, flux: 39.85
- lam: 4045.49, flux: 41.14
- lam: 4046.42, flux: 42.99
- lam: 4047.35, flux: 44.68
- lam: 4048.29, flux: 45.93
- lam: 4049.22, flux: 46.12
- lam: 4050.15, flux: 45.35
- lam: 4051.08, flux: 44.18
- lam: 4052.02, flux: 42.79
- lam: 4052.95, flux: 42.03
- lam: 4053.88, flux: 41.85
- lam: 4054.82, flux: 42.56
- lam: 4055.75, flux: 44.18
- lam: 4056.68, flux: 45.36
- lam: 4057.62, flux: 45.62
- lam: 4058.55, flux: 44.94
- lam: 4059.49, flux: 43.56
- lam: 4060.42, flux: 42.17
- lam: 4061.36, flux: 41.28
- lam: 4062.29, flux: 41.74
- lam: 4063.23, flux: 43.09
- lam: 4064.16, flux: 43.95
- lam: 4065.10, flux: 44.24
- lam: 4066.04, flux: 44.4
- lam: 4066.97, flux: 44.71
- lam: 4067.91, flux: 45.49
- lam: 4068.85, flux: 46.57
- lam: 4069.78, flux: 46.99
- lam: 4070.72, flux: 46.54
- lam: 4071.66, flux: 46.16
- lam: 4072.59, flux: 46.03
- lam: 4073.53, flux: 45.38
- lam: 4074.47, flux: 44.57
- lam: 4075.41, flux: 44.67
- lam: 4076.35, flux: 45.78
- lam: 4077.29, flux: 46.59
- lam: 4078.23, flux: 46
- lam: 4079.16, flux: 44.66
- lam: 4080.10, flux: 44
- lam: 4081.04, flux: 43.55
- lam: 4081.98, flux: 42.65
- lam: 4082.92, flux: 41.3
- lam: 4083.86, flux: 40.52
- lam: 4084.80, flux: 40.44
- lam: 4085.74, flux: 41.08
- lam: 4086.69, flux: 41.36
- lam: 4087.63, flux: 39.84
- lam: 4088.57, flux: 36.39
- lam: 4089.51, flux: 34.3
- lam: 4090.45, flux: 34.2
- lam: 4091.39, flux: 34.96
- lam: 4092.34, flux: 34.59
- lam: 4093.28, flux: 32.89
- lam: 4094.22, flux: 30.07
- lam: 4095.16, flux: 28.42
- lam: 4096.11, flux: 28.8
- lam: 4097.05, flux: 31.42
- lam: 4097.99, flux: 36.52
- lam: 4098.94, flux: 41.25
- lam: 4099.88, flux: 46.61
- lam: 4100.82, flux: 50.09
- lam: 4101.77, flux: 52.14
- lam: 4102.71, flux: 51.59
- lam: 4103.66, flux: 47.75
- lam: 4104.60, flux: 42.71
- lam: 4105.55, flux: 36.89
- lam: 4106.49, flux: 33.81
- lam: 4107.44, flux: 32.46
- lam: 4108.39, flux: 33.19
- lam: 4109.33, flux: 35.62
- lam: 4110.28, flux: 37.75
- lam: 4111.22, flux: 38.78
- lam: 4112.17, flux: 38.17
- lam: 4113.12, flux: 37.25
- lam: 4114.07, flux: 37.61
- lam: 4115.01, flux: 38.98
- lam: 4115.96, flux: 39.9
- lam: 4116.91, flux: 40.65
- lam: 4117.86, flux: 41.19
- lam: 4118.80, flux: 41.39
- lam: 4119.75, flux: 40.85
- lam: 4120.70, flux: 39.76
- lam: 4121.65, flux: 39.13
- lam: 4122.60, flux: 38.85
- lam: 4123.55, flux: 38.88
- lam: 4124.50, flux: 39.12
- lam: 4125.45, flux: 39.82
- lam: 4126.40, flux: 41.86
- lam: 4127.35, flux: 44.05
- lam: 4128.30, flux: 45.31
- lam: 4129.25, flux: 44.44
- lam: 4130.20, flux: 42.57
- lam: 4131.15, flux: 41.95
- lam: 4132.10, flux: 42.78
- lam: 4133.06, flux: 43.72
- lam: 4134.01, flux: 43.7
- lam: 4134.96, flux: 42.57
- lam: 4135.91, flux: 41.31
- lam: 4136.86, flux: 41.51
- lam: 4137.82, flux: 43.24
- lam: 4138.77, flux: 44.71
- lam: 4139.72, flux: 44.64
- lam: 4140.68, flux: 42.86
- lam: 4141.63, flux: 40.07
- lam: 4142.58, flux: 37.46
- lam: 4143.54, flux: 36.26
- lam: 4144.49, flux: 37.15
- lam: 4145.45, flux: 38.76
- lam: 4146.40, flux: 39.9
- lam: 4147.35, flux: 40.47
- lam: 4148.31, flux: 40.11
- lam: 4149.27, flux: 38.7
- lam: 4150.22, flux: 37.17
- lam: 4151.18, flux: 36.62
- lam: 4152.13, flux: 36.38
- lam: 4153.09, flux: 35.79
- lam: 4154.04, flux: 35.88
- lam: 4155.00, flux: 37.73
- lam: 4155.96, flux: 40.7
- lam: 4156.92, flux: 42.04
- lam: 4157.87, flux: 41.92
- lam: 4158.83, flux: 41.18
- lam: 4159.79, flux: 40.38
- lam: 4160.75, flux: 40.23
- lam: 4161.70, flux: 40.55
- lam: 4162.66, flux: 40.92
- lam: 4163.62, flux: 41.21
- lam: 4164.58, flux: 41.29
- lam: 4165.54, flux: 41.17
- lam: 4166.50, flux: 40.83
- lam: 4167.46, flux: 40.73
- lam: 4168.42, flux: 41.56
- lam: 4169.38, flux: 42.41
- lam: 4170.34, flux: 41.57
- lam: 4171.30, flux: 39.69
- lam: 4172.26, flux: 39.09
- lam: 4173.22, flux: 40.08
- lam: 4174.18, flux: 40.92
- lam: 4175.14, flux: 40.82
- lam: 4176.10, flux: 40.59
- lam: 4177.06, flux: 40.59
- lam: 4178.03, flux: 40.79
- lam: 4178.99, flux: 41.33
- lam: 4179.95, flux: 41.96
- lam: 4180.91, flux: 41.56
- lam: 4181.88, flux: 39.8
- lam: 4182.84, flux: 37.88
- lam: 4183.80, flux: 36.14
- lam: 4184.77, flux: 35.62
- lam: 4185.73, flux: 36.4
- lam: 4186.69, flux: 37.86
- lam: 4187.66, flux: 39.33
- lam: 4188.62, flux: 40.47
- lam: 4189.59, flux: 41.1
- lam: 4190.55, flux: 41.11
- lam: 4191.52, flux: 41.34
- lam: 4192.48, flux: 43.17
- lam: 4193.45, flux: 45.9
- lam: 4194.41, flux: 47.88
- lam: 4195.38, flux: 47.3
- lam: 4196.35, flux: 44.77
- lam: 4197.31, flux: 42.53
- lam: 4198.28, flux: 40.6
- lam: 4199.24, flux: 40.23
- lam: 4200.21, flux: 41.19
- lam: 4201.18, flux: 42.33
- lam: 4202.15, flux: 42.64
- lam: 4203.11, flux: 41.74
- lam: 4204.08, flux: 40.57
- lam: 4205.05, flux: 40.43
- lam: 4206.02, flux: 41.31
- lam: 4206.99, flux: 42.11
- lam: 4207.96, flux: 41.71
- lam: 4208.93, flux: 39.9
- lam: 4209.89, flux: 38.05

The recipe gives 2.0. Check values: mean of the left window 43.5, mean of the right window 40.2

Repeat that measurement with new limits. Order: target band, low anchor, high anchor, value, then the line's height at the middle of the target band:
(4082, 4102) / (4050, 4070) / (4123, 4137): 2.4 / 43.1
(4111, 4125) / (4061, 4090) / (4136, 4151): 0.7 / 41.4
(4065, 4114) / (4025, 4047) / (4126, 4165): 1.3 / 41.8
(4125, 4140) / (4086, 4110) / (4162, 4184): -1.5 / 39.2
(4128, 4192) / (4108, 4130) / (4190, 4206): 1.3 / 41.3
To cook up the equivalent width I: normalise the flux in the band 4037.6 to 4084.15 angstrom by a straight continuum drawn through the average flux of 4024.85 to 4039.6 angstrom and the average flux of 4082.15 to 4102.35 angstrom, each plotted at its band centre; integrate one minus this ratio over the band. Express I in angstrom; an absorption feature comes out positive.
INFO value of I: -3.6 angstrom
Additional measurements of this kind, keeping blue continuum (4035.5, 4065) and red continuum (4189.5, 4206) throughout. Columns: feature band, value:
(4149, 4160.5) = 1.1 angstrom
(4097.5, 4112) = 0.7 angstrom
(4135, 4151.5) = 1.1 angstrom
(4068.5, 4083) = -0.7 angstrom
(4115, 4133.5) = 0.7 angstrom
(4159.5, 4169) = 0.4 angstrom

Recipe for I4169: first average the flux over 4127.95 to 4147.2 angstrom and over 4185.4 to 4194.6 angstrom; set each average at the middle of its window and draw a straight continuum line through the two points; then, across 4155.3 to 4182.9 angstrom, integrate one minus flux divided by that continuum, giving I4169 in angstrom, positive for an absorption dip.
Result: 0.4 angstrom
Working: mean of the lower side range 41.7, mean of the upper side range 41.4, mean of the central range 40.8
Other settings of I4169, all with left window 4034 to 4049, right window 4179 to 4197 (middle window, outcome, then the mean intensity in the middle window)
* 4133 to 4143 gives -0.1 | 42.3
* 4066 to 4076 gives -0.7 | 45.7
